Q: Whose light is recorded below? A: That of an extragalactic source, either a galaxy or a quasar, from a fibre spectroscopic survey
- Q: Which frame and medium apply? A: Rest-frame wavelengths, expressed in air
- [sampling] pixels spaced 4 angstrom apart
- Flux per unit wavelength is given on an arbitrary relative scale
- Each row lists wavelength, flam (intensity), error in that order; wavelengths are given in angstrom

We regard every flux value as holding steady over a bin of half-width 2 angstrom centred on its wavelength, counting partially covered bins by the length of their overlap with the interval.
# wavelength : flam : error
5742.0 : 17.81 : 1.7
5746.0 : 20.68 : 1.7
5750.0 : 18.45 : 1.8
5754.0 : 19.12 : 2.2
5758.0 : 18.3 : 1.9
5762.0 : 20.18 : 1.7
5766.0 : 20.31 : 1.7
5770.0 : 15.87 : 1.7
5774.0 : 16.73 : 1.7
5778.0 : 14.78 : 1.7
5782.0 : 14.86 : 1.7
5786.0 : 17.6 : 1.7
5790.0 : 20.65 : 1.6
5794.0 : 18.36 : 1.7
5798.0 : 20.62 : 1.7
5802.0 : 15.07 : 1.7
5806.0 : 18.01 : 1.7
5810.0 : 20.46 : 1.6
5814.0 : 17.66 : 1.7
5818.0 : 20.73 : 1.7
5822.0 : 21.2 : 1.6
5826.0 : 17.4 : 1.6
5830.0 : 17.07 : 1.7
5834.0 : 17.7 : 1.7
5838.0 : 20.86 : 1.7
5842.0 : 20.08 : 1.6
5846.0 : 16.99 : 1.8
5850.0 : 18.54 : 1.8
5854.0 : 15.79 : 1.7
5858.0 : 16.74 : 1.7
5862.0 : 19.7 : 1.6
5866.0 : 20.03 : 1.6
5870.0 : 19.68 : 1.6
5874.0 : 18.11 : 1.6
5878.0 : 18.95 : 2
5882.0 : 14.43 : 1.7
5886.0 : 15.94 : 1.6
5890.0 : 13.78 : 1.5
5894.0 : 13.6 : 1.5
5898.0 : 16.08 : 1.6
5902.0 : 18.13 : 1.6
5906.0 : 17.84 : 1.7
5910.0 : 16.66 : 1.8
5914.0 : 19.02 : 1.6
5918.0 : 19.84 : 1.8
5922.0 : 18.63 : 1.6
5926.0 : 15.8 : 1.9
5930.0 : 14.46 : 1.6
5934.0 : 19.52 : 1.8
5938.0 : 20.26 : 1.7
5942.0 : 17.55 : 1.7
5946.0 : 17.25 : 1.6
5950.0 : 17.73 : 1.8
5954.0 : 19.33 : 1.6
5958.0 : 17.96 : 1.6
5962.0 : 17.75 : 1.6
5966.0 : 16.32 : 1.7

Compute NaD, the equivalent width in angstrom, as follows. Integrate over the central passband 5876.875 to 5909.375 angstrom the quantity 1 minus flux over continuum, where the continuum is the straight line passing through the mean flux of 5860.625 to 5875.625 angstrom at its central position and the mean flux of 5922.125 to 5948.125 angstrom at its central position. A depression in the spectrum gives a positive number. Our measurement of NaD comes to 4.6 angstrom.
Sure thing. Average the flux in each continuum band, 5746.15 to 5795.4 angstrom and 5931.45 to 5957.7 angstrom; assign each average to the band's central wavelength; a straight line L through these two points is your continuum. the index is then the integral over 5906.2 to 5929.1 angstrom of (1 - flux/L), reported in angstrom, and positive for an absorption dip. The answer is 0.7 angstrom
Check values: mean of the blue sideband 18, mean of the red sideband 18.5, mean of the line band 17.8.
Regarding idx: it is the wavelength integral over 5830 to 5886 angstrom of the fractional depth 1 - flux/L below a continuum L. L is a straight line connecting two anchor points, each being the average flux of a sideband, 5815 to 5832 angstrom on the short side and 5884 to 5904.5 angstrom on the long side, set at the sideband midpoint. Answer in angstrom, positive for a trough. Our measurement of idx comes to -2.7 angstrom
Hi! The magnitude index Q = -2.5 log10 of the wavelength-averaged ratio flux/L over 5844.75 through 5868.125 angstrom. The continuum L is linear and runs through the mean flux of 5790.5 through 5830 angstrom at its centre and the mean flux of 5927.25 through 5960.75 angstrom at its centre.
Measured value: 0.030 mag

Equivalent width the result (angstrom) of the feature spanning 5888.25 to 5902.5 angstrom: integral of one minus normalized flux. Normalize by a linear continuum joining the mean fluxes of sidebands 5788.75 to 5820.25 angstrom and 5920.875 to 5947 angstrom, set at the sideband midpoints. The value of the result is 2.3 angstrom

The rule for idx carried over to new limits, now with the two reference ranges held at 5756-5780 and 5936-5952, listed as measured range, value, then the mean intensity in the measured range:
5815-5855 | -1.8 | 18.7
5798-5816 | -0.3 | 18.1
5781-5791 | 0.0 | 17.7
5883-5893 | 1.9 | 14.7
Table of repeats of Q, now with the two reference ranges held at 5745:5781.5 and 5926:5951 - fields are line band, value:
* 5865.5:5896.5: 0.07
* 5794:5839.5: -0.05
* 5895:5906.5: 0.05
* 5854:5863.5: 0.01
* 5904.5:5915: 0.00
